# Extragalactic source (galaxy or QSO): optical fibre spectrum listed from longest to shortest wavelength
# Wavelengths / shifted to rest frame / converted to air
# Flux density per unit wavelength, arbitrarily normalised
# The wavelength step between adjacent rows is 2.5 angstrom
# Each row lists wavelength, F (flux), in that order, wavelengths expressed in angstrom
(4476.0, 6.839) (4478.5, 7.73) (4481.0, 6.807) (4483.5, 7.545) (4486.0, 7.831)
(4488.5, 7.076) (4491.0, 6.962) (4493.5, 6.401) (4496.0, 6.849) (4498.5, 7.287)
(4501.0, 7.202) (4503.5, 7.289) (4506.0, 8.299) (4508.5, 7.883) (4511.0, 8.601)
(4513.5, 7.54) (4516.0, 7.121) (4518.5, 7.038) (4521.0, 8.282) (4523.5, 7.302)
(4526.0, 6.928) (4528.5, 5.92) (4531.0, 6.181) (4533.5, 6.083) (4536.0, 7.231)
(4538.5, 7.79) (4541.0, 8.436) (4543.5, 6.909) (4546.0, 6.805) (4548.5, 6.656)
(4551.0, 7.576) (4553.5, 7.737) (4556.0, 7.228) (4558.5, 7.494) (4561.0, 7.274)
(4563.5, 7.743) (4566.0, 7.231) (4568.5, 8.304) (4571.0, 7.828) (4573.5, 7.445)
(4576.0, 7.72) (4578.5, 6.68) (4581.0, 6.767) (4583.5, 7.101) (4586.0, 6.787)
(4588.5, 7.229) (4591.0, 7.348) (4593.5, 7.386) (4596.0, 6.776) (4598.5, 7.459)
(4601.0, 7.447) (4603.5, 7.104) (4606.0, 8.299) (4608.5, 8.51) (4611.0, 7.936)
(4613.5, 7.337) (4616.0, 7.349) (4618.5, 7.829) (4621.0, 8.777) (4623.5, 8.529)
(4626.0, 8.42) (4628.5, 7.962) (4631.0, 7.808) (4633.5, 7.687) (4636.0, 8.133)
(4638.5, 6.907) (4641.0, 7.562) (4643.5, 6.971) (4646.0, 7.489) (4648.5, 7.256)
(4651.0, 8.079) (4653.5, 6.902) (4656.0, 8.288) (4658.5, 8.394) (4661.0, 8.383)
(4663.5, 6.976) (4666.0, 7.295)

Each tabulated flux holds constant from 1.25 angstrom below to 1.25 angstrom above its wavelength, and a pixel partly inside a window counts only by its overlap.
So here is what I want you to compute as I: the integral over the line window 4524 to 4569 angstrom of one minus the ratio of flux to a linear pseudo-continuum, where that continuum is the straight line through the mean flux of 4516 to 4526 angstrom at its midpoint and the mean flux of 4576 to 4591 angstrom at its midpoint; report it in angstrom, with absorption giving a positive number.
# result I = 0.4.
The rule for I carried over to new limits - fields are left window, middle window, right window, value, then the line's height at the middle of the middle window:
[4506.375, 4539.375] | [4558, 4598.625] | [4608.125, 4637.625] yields 1.8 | 7.66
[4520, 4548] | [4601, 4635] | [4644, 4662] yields -1.7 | 7.57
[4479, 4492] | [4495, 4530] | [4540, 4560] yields -0.4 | 7.3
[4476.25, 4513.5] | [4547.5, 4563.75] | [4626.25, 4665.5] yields 0.3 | 7.51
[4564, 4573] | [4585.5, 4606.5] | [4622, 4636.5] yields 1.6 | 7.91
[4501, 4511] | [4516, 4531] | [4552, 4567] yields 1.4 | 7.72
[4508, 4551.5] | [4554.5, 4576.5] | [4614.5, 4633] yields -0.1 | 7.54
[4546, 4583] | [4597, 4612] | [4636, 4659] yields -0.6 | 7.46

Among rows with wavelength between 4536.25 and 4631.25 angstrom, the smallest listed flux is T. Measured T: 6.656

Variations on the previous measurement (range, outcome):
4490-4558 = 5.92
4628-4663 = 6.902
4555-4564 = 7.228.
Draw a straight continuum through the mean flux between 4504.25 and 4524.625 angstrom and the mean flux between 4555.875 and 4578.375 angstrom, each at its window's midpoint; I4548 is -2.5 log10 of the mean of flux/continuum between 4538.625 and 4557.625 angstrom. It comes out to 0.04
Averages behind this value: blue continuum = 7.75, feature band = 7.37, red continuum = 7.56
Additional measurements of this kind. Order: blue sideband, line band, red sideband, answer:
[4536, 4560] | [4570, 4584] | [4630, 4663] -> 0.03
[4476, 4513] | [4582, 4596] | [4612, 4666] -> 0.07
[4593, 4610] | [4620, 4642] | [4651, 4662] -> -0.02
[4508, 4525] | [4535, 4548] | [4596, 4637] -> 0.05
